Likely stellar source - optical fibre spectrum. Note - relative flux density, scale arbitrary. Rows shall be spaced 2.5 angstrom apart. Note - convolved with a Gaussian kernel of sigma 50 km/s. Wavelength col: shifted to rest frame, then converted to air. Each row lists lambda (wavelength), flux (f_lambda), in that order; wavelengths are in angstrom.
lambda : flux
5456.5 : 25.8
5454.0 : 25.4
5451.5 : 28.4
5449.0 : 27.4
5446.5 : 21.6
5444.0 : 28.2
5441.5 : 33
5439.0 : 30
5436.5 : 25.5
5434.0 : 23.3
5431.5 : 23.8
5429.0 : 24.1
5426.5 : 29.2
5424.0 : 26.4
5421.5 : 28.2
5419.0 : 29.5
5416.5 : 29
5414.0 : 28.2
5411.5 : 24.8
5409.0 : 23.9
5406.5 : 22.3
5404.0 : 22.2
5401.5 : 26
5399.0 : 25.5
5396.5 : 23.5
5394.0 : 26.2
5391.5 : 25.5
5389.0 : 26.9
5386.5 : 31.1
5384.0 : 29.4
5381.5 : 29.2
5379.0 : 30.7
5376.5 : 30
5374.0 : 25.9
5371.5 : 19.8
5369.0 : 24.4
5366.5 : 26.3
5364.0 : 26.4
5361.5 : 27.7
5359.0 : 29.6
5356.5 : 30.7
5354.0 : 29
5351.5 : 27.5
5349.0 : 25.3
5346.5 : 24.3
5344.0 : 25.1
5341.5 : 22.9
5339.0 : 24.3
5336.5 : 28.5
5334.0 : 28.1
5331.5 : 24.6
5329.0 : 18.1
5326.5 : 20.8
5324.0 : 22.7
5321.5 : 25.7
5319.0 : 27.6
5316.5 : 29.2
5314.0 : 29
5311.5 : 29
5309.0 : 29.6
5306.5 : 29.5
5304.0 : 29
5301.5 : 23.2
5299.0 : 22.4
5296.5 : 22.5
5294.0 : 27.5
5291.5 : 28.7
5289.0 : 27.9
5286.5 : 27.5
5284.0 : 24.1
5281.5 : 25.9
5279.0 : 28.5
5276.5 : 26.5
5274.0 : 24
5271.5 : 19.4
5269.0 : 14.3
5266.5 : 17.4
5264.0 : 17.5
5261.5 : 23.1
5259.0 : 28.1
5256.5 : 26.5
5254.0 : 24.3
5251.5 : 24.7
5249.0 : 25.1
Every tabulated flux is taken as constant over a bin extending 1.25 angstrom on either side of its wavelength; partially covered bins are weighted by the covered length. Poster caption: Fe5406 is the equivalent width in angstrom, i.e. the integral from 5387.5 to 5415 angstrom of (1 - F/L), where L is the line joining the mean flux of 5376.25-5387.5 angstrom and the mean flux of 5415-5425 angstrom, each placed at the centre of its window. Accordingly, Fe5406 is 3.9 angstrom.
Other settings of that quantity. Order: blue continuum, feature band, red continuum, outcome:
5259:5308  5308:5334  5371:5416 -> -0.8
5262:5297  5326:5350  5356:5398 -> 1.4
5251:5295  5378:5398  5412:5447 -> -1.0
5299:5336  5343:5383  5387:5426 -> -1.5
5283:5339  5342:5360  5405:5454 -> -0.6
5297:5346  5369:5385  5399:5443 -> -0.7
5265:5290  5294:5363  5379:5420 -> -4.0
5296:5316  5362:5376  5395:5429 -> 0.7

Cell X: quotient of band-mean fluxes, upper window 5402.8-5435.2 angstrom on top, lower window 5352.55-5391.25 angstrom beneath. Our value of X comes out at 0.9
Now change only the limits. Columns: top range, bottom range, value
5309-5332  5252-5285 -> 1.10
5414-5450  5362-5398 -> 1.01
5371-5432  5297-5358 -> 1.02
